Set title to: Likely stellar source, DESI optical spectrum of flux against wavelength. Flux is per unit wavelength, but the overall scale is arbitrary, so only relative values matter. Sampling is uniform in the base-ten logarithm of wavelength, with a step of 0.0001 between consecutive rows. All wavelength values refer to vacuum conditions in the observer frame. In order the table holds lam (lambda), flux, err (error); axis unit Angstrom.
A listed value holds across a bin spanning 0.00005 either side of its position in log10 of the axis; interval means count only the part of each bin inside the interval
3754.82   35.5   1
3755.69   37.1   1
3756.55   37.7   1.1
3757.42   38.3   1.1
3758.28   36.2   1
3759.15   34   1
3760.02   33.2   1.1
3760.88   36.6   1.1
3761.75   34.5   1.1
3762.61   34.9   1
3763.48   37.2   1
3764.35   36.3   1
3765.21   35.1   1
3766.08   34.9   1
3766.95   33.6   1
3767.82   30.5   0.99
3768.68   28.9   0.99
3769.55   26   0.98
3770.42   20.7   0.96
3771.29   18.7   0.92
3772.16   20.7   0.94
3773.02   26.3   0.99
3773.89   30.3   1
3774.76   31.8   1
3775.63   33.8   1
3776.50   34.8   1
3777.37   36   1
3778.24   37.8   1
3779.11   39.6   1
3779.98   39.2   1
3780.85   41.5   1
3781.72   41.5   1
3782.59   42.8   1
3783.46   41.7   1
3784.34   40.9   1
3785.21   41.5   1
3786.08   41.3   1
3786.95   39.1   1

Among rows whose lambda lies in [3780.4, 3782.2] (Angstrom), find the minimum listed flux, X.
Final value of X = 41.5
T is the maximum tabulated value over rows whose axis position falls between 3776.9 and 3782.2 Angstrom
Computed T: 41.5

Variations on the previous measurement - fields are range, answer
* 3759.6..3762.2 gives 36.6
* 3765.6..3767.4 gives 34.9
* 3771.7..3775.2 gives 31.8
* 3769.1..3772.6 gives 26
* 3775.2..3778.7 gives 37.8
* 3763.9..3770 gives 36.3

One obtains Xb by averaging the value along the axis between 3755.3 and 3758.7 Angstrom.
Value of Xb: 37.4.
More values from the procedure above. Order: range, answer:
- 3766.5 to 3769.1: 31.1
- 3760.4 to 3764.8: 35.9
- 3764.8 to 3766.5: 34.9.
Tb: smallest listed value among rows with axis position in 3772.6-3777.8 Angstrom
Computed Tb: 26.3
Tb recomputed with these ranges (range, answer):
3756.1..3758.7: 36.2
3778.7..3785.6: 39.2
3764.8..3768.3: 30.5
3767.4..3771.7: 18.7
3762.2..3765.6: 34.9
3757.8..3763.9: 33.2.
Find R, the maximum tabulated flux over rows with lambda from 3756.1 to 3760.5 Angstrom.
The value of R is 38.3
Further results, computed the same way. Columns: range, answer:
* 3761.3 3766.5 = 37.2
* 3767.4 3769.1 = 30.5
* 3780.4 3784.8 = 42.8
